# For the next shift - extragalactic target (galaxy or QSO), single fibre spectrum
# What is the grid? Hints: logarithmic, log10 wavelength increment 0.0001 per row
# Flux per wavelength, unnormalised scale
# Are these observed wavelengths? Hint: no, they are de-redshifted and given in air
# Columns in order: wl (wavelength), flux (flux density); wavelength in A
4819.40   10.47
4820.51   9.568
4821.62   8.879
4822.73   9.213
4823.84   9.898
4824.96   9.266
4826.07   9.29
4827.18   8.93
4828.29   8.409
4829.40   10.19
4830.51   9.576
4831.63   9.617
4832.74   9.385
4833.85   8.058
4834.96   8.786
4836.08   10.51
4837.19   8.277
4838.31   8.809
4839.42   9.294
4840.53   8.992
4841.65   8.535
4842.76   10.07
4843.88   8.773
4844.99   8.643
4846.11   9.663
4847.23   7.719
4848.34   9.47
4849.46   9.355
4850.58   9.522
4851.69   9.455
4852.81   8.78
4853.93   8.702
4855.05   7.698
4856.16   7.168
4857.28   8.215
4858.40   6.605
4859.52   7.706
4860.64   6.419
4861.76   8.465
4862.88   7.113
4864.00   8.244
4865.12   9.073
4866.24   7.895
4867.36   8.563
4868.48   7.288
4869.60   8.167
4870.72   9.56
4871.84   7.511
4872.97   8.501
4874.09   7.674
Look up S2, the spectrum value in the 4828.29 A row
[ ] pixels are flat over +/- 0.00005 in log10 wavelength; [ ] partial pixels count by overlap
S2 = 8.409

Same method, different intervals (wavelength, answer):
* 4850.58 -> 9.522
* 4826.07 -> 9.29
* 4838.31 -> 8.809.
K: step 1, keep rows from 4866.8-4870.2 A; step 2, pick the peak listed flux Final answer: 8.563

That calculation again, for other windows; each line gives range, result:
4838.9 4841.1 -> 9.294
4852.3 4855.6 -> 8.78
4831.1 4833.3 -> 9.617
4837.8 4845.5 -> 10.07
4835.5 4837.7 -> 10.51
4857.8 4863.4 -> 8.465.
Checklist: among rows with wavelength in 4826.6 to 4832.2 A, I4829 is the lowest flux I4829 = 8.409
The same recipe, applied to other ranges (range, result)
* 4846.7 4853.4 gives 7.719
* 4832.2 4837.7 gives 8.058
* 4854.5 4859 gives 6.605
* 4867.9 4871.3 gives 7.288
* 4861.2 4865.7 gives 7.113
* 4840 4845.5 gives 8.535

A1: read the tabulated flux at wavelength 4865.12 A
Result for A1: 9.073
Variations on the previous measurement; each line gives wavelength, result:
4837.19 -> 8.277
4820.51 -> 9.568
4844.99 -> 8.643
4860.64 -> 6.419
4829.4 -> 10.19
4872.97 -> 8.501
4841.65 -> 8.535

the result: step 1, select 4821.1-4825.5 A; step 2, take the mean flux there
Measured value 9.3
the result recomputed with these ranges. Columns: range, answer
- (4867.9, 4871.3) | 8.35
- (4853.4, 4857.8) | 7.95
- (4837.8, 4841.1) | 9.04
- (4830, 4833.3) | 9.52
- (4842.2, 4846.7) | 9.27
